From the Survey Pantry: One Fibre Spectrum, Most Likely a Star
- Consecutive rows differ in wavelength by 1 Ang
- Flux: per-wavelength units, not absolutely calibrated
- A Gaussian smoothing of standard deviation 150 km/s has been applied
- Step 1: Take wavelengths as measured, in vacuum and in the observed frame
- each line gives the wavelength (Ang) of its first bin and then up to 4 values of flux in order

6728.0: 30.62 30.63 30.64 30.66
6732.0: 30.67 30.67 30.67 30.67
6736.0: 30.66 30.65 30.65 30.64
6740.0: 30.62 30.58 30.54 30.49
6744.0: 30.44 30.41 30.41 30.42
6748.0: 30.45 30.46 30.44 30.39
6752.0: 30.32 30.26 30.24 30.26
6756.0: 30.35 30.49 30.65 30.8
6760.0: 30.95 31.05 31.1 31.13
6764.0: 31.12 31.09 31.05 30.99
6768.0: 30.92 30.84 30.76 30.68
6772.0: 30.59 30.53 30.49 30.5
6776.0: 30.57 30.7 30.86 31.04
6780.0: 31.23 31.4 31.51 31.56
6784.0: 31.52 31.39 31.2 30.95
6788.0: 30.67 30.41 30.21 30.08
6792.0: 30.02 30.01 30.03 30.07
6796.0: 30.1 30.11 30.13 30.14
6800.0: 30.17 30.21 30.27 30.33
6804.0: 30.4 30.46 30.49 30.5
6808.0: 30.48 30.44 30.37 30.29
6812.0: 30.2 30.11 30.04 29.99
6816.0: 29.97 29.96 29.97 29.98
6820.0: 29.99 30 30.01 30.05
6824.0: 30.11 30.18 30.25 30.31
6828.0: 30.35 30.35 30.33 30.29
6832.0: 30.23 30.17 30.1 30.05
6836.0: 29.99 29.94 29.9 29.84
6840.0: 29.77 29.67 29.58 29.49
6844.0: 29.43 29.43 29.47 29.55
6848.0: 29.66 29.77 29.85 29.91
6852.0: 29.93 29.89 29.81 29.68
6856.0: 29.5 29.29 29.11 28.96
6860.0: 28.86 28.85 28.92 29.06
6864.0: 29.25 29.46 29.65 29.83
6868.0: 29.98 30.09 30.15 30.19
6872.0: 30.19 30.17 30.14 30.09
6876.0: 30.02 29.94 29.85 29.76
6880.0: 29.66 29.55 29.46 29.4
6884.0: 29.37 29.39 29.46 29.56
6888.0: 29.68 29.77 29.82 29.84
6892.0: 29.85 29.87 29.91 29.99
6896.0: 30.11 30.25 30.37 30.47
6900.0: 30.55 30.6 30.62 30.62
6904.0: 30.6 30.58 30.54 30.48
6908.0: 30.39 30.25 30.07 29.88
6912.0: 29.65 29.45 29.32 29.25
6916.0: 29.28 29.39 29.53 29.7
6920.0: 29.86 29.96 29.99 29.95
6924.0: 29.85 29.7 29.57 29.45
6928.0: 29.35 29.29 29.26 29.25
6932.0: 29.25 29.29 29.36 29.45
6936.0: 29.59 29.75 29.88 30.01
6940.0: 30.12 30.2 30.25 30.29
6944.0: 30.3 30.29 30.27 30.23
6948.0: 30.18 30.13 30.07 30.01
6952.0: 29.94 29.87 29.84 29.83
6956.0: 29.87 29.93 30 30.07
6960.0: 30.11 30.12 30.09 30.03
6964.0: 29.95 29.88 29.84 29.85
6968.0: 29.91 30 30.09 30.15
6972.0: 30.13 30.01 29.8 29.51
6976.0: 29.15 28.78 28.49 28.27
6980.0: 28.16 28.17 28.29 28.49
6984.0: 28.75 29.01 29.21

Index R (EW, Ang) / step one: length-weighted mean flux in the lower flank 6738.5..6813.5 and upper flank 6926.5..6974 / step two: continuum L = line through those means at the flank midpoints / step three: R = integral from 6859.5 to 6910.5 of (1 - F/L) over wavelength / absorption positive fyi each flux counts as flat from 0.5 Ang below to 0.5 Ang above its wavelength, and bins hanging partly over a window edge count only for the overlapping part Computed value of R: 0.4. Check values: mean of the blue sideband 30.6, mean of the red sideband 29.9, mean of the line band 29.9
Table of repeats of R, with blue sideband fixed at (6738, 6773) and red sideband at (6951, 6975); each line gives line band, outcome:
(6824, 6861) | 0.7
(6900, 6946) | 0.3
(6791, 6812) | 0.2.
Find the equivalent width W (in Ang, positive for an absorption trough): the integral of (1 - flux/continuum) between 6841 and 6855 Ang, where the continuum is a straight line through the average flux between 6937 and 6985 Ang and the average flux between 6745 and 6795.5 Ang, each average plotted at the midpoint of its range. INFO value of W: 0.3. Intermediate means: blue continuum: 30.7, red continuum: 29.7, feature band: 29.7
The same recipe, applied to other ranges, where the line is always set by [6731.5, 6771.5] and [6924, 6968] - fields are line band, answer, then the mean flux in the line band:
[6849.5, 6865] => 0.4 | 29.4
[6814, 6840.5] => 0.2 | 30.1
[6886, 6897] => 0.1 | 29.8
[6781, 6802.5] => 0.0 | 30.5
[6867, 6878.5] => 0.0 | 30.1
